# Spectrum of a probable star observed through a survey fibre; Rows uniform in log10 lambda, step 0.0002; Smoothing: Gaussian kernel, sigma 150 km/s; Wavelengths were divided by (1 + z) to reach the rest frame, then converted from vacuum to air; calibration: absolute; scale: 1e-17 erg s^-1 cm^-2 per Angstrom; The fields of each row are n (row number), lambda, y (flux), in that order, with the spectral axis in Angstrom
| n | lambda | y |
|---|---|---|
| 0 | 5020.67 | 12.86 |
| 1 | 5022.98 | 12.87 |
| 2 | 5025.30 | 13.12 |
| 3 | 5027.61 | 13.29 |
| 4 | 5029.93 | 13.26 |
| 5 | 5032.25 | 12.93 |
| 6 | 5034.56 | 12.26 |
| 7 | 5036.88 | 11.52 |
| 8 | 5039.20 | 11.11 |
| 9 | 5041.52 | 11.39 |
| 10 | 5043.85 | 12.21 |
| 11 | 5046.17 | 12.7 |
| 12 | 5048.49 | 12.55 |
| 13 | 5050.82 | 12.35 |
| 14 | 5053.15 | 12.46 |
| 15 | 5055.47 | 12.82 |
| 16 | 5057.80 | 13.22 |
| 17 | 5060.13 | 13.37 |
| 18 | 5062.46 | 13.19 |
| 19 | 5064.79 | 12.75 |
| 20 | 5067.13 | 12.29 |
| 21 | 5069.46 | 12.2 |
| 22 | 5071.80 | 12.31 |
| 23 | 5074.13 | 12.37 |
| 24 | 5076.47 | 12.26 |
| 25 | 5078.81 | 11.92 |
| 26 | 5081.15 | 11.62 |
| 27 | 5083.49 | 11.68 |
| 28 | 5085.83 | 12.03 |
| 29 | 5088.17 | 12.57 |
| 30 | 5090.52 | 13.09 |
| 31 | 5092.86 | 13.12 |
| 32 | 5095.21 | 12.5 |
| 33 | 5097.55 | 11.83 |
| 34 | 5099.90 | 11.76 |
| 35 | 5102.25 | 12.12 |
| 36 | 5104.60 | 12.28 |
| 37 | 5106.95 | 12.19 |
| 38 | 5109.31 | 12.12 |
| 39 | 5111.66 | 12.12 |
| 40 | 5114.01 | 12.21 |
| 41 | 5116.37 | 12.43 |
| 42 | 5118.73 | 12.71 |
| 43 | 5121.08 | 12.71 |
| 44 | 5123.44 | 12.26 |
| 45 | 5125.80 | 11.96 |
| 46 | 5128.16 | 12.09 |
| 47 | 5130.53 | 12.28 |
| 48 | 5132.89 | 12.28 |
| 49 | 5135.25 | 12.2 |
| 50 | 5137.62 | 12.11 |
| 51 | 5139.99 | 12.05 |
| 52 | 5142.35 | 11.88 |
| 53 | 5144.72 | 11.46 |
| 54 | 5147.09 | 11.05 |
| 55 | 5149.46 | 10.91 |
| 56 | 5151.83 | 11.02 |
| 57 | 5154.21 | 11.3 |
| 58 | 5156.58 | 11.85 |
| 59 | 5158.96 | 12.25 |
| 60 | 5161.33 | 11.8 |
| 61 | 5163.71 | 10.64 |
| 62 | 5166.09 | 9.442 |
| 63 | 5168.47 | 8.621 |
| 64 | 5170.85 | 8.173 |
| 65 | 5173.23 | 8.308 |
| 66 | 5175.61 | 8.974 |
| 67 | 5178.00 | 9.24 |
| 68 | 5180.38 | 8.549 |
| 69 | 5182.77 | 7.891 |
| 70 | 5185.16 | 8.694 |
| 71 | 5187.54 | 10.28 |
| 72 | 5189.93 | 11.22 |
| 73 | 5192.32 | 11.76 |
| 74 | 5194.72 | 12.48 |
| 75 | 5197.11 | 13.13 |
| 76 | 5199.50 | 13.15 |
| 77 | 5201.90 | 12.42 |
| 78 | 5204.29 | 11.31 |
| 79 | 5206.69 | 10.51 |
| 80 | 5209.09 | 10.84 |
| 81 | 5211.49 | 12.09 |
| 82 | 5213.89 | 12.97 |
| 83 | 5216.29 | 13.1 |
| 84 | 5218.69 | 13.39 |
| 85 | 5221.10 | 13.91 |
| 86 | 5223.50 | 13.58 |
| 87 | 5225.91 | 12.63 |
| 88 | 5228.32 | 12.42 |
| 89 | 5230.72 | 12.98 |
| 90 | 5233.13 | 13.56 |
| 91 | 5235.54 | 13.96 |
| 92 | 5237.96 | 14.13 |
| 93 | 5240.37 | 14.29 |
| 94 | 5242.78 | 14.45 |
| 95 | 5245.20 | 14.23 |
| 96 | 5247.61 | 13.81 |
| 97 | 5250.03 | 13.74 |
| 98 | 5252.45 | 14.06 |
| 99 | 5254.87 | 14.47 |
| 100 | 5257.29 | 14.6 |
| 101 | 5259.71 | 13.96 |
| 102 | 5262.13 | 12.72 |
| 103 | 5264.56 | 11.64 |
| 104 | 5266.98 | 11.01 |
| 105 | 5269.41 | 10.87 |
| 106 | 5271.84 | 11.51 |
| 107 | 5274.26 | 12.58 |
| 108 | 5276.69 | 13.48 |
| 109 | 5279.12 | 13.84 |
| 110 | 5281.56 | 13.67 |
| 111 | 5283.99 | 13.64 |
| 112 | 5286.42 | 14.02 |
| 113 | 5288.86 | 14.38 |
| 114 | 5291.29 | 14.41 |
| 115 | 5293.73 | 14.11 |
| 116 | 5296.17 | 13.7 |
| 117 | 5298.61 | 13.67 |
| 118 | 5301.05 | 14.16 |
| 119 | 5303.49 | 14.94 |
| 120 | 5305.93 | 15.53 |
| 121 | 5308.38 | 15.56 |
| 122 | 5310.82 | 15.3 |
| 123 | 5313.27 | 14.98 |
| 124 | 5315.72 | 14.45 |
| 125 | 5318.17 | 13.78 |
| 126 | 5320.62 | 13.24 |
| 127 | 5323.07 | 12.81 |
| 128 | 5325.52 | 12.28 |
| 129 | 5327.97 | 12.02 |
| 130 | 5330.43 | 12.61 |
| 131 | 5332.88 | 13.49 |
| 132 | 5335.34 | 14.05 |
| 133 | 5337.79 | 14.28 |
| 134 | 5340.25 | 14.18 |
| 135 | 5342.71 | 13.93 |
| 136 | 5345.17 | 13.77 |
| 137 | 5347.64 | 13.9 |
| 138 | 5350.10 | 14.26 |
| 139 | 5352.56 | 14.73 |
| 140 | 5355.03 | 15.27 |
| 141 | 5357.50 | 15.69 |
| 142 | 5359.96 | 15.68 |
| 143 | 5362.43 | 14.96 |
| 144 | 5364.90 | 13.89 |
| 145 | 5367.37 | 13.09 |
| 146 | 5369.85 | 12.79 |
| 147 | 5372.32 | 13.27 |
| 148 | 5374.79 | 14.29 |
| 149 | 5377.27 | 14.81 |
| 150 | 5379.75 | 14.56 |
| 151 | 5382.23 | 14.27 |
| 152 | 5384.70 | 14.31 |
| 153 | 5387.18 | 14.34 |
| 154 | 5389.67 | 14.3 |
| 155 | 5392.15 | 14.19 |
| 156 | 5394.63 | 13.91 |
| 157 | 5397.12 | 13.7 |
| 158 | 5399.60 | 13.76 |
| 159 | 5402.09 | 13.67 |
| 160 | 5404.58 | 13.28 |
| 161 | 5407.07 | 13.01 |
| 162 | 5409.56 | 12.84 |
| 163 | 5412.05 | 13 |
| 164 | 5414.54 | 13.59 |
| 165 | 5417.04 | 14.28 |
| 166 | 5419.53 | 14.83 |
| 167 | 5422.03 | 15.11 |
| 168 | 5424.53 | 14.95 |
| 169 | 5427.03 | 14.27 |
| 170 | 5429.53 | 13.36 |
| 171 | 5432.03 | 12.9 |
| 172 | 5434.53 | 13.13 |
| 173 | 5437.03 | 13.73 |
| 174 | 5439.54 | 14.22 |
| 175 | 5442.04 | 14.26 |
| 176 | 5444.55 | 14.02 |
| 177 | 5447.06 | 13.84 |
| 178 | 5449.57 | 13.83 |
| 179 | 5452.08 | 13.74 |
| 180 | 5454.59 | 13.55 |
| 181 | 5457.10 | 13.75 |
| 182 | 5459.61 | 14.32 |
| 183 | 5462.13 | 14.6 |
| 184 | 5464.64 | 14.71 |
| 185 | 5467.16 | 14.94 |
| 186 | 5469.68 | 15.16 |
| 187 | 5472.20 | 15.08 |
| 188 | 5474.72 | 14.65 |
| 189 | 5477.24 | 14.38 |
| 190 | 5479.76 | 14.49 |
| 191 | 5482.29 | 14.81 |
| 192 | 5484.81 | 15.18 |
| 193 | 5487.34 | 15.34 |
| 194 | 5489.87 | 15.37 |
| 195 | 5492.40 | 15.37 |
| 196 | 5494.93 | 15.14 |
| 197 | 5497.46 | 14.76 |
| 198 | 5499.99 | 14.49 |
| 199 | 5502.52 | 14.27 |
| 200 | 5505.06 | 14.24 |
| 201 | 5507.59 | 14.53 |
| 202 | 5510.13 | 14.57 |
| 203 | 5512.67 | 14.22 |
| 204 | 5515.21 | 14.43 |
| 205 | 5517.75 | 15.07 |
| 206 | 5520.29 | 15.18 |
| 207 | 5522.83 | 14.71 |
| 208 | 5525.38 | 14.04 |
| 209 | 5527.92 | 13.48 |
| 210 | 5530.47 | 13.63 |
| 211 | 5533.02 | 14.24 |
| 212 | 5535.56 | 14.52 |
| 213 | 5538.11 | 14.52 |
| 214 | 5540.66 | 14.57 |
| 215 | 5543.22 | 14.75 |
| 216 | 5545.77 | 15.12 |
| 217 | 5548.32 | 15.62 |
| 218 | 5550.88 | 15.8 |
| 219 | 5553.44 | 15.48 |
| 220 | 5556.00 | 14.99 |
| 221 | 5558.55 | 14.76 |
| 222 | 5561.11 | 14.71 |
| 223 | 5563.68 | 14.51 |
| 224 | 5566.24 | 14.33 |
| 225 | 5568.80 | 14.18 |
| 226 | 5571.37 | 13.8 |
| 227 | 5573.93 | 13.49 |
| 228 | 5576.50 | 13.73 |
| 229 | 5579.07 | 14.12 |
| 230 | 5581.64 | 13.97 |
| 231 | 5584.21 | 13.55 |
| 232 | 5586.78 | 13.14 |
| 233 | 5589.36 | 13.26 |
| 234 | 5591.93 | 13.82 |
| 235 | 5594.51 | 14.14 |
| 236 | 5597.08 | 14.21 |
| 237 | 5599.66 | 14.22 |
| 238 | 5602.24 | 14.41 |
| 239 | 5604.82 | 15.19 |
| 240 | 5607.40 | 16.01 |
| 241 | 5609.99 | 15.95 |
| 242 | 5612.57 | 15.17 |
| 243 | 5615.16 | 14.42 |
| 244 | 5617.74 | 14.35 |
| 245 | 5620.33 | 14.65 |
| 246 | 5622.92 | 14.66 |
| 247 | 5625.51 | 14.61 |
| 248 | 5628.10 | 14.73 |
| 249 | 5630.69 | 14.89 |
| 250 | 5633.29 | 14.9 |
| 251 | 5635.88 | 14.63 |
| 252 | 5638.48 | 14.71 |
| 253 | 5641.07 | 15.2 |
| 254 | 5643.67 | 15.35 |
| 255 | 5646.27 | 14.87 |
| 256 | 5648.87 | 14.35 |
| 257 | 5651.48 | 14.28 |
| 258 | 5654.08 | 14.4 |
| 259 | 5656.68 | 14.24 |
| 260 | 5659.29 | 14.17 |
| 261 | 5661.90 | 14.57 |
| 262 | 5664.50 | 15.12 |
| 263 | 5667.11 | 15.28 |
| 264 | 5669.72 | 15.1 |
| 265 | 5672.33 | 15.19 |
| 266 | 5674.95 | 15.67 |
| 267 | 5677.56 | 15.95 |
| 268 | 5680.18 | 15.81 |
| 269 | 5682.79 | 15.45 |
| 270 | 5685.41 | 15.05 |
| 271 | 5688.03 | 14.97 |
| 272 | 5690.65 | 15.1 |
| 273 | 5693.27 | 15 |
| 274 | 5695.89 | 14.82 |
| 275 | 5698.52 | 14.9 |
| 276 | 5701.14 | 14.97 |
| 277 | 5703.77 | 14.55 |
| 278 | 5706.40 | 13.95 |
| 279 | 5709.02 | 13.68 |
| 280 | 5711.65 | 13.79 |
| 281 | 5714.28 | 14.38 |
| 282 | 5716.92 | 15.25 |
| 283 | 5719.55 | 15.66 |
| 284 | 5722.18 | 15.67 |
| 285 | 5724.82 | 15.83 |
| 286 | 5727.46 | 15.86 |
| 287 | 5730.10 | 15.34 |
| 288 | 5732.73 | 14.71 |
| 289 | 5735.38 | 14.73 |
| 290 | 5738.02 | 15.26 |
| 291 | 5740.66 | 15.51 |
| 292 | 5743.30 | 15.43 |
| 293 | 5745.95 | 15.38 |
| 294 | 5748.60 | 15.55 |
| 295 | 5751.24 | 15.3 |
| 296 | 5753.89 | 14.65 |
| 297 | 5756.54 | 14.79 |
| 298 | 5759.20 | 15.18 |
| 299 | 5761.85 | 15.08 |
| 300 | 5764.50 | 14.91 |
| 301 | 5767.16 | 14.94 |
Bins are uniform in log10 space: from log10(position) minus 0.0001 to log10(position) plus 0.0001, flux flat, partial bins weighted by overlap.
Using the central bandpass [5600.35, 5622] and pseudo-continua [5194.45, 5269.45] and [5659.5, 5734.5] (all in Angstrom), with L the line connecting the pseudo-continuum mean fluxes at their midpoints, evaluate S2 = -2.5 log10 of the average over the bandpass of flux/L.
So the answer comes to -0.02 mag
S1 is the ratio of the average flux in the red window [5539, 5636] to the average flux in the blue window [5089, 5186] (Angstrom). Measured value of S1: 1.3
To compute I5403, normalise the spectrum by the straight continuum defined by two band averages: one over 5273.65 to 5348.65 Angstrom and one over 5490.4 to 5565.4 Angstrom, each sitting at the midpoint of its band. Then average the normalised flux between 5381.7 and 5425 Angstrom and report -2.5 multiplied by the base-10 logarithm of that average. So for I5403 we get 0.02 mag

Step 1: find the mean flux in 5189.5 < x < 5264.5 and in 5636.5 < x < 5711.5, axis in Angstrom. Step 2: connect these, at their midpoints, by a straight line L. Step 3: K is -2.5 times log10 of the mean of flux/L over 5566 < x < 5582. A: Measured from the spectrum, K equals 0.04 mag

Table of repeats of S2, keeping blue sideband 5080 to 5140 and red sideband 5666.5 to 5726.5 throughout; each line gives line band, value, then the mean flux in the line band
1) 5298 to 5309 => -0.13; 14.8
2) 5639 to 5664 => 0.01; 14.6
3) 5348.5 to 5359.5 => -0.12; 15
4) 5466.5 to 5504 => -0.06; 14.9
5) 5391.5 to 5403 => -0.02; 13.8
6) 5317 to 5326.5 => 0.02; 13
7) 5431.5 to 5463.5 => 0.00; 13.9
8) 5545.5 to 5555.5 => -0.08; 15.5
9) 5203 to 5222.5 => 0.04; 12.3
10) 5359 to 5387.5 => -0.05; 14.2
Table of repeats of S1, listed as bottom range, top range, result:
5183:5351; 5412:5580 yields 1.09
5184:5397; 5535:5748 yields 1.10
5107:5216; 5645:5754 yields 1.33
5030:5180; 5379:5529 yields 1.21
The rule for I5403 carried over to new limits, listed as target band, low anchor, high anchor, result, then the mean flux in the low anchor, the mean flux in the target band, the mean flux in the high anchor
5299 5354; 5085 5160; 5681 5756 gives -0.074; 12.1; 14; 15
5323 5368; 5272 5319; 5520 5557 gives 0.022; 14.2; 14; 14.7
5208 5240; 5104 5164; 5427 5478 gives -0.044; 11.9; 13.1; 14.1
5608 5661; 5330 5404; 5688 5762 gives 0.004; 14.1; 14.7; 15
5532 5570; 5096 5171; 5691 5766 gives -0.060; 11.7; 14.8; 15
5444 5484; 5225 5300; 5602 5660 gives -0.015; 13.4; 14.4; 14.8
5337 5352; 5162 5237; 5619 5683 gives -0.132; 11.3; 14.1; 14.9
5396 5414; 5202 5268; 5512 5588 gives 0.039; 13.1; 13.3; 14.4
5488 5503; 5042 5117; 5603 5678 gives -0.052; 12.4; 15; 14.9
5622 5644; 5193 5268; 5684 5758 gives -0.013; 13.1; 14.8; 15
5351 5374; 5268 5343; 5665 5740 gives -0.036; 13.7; 14.4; 15.1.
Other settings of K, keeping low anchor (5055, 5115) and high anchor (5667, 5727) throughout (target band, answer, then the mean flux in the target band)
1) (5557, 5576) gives 0.02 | 14.2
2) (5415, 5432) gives -0.03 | 14.3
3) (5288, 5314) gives -0.10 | 14.6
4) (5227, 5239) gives -0.03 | 13.4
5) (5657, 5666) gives 0.02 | 14.6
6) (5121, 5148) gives 0.05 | 12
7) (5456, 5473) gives -0.05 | 14.6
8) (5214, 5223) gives -0.04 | 13.4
